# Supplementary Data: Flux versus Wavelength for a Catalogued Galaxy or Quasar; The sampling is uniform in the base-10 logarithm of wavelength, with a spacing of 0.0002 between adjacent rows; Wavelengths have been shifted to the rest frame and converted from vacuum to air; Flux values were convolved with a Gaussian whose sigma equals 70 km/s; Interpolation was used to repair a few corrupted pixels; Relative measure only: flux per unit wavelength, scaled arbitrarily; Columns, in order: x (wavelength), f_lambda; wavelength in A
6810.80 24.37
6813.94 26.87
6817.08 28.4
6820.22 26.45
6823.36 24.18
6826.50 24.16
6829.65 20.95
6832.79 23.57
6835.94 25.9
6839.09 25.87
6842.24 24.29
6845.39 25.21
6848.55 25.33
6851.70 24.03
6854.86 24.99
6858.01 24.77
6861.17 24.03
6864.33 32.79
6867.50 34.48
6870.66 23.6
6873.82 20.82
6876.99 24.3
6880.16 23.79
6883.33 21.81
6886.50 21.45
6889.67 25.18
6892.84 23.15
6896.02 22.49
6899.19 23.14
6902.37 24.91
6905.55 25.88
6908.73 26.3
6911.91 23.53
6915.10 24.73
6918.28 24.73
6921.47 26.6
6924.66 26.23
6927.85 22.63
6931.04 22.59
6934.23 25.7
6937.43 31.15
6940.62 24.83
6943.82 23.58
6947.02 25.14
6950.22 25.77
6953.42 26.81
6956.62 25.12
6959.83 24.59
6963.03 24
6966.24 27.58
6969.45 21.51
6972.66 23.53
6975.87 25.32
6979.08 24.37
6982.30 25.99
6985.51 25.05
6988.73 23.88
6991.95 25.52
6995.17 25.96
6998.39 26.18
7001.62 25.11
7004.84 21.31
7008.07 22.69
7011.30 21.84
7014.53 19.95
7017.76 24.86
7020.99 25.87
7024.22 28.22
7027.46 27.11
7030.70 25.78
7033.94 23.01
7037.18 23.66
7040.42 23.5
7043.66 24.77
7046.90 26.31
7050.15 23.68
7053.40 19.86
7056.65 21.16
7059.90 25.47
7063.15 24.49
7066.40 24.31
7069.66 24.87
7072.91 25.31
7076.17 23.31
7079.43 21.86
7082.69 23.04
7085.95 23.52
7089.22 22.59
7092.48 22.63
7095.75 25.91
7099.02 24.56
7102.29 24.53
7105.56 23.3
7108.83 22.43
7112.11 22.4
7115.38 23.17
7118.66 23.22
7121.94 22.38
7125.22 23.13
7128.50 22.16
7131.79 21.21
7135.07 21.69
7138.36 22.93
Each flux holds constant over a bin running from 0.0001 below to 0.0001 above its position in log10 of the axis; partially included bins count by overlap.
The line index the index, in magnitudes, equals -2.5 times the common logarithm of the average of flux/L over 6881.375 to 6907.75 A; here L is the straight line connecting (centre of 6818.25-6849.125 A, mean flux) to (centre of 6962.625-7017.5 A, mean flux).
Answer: 0.04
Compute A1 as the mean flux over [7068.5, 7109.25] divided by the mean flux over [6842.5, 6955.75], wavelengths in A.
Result 0.95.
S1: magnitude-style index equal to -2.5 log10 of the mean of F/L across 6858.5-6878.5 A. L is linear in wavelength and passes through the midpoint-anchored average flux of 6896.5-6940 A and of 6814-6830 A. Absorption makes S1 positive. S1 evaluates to -0.056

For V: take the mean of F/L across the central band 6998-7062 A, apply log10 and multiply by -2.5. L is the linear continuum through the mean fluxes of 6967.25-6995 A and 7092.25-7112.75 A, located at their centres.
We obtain 0.01 mag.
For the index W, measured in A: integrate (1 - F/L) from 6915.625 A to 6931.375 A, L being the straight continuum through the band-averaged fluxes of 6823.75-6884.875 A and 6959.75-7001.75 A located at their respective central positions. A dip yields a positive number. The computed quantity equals 0.1 A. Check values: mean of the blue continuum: 25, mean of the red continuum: 24.9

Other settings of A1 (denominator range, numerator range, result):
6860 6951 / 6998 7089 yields 0.96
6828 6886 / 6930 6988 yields 1.01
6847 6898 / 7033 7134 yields 0.94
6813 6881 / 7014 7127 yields 0.94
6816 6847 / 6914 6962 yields 1.02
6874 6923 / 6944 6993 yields 1.04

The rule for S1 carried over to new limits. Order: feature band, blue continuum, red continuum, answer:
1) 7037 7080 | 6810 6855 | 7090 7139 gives -0.018 mag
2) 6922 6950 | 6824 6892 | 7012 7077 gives -0.032 mag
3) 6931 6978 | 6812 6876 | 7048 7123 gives -0.029 mag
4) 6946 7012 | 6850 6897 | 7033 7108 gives -0.019 mag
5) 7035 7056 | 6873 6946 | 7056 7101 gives 0.021 mag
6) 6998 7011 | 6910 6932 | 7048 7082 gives 0.024 mag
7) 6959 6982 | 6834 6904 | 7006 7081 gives -0.007 mag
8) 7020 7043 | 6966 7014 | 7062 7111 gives -0.056 mag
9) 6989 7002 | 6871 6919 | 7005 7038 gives -0.064 mag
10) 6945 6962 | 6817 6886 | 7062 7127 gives -0.043 mag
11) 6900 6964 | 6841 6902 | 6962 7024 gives -0.031 mag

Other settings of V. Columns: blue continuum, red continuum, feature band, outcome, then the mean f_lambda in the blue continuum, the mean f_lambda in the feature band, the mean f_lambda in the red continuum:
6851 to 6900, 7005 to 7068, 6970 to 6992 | -0.017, 24.7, 24.6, 24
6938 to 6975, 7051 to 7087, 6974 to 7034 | -0.017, 25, 24.7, 23.4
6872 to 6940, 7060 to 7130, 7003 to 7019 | 0.084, 24.3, 22.1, 23.5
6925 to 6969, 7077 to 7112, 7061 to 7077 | -0.038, 25.3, 24.6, 23.4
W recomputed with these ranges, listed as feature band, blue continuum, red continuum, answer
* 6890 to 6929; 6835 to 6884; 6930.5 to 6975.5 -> 1.1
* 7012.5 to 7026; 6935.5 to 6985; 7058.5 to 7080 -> 0.1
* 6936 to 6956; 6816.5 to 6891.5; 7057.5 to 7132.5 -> -1.4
